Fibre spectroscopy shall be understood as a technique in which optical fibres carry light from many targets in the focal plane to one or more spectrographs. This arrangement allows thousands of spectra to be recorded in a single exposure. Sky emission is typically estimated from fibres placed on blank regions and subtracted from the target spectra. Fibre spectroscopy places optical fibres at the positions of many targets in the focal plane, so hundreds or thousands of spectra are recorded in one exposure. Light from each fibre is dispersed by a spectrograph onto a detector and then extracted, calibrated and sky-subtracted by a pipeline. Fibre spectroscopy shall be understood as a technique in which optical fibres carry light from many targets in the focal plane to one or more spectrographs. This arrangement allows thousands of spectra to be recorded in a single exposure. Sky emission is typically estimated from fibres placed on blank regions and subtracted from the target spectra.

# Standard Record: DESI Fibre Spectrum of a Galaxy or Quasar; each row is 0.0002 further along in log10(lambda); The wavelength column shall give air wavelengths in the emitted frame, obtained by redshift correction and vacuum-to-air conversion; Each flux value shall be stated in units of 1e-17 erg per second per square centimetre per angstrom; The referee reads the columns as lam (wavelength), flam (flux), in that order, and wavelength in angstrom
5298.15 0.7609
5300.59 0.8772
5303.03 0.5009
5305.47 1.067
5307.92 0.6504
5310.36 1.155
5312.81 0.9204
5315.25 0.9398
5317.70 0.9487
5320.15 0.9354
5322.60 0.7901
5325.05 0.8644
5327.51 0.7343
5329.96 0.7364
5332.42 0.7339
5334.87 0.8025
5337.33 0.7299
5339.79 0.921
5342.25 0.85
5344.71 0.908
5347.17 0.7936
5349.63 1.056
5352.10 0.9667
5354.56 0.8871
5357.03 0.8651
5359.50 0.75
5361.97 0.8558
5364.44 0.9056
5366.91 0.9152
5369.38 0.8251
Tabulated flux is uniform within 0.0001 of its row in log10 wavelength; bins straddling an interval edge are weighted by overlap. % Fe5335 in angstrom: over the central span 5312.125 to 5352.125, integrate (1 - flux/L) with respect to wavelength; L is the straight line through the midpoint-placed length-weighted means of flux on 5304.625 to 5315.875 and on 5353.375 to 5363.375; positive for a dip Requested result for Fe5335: 1.7 angstrom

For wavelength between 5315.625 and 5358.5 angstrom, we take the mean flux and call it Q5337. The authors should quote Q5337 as 0.855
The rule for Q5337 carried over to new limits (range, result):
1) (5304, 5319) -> 0.94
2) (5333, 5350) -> 0.852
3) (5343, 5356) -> 0.919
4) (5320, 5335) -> 0.79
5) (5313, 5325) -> 0.902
